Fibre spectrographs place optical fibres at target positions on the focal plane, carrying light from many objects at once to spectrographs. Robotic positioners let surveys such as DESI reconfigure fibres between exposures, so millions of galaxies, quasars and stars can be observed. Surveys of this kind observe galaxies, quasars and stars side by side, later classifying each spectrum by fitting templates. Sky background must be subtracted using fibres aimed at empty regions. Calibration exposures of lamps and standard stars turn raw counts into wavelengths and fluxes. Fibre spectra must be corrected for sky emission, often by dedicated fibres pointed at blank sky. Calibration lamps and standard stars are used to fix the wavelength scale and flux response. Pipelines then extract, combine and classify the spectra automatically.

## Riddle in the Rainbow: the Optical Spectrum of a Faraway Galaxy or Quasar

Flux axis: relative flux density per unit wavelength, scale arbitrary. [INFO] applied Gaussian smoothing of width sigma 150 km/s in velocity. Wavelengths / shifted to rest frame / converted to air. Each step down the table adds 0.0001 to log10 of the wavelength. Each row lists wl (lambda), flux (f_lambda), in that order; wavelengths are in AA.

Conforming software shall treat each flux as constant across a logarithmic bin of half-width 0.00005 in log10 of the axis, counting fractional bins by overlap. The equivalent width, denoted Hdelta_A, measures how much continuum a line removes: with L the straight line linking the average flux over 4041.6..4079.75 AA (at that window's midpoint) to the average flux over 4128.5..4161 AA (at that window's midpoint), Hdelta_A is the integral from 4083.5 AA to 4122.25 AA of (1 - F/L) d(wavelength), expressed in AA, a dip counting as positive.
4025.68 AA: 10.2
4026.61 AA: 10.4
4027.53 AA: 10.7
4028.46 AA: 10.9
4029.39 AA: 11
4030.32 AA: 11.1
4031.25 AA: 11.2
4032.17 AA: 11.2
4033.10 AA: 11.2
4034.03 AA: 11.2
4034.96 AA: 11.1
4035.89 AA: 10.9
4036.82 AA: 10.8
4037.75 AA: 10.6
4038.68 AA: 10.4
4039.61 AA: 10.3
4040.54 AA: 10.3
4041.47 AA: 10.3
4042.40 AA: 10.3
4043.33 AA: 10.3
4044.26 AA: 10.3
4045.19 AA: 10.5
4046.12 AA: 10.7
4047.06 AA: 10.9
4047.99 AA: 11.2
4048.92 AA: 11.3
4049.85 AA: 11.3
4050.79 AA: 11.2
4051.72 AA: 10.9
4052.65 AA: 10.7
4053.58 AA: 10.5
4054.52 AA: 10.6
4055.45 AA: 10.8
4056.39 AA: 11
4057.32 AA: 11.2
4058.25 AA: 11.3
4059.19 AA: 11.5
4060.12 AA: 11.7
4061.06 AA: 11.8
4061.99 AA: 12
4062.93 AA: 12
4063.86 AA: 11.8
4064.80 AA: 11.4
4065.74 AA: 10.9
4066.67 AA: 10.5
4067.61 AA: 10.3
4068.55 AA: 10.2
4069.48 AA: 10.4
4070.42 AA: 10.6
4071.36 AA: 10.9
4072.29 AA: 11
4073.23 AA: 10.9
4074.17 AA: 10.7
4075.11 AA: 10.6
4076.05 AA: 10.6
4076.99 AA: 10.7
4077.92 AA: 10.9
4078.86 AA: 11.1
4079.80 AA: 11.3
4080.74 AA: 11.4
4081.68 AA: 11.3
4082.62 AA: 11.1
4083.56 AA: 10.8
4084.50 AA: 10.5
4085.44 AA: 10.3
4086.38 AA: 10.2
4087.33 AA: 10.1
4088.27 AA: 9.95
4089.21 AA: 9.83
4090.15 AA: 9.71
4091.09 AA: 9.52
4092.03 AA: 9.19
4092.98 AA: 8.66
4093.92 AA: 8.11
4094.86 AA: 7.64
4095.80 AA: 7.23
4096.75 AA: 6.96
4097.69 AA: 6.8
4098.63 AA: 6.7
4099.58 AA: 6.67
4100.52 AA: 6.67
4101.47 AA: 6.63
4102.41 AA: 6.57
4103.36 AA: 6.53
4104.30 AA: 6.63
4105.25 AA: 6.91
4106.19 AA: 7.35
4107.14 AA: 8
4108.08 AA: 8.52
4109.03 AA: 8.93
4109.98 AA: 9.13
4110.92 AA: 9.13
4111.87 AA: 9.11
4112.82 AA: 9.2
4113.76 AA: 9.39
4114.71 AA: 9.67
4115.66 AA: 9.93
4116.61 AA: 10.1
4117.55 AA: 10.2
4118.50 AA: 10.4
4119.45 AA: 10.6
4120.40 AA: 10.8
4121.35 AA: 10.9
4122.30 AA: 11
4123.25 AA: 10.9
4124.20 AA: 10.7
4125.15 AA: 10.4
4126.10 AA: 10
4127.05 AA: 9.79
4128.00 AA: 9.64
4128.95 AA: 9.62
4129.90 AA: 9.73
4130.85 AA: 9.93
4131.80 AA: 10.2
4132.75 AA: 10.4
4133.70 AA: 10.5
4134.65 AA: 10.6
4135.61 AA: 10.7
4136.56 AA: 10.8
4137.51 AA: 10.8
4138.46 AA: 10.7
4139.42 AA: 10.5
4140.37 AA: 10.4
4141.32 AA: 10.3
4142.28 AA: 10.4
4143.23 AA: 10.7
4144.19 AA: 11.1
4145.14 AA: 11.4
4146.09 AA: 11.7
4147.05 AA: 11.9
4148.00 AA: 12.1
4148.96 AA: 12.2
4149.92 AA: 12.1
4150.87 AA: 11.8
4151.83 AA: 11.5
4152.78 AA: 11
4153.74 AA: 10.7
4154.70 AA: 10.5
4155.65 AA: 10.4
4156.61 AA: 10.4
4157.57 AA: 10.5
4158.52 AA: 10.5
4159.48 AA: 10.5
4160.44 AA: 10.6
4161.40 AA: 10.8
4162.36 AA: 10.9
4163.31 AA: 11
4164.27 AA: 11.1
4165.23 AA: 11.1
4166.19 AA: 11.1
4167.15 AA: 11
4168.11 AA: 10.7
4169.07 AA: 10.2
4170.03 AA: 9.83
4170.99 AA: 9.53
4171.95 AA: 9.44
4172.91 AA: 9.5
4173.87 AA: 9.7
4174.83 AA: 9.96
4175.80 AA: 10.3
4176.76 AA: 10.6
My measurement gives 7.4 AA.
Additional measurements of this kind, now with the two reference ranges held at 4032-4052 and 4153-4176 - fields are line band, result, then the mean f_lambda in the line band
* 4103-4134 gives 3.0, 9.53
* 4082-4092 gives 0.4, 10.2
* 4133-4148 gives -0.5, 10.9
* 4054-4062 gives -0.4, 11.3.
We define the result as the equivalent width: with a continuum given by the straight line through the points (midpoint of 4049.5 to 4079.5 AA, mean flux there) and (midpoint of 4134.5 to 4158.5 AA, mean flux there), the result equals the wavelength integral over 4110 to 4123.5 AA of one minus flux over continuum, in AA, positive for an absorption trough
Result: 1.2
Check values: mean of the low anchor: 11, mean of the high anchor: 11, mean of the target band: 10.1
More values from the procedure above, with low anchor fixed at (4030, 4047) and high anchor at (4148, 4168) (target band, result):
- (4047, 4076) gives -0.7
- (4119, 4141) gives 1.0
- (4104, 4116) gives 2.5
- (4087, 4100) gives 3.0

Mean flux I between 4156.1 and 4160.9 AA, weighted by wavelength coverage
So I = 10.5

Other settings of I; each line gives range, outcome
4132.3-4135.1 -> 10.5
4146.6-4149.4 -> 12.1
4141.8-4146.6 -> 11.1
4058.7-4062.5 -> 11.7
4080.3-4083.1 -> 11.3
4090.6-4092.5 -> 9.38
